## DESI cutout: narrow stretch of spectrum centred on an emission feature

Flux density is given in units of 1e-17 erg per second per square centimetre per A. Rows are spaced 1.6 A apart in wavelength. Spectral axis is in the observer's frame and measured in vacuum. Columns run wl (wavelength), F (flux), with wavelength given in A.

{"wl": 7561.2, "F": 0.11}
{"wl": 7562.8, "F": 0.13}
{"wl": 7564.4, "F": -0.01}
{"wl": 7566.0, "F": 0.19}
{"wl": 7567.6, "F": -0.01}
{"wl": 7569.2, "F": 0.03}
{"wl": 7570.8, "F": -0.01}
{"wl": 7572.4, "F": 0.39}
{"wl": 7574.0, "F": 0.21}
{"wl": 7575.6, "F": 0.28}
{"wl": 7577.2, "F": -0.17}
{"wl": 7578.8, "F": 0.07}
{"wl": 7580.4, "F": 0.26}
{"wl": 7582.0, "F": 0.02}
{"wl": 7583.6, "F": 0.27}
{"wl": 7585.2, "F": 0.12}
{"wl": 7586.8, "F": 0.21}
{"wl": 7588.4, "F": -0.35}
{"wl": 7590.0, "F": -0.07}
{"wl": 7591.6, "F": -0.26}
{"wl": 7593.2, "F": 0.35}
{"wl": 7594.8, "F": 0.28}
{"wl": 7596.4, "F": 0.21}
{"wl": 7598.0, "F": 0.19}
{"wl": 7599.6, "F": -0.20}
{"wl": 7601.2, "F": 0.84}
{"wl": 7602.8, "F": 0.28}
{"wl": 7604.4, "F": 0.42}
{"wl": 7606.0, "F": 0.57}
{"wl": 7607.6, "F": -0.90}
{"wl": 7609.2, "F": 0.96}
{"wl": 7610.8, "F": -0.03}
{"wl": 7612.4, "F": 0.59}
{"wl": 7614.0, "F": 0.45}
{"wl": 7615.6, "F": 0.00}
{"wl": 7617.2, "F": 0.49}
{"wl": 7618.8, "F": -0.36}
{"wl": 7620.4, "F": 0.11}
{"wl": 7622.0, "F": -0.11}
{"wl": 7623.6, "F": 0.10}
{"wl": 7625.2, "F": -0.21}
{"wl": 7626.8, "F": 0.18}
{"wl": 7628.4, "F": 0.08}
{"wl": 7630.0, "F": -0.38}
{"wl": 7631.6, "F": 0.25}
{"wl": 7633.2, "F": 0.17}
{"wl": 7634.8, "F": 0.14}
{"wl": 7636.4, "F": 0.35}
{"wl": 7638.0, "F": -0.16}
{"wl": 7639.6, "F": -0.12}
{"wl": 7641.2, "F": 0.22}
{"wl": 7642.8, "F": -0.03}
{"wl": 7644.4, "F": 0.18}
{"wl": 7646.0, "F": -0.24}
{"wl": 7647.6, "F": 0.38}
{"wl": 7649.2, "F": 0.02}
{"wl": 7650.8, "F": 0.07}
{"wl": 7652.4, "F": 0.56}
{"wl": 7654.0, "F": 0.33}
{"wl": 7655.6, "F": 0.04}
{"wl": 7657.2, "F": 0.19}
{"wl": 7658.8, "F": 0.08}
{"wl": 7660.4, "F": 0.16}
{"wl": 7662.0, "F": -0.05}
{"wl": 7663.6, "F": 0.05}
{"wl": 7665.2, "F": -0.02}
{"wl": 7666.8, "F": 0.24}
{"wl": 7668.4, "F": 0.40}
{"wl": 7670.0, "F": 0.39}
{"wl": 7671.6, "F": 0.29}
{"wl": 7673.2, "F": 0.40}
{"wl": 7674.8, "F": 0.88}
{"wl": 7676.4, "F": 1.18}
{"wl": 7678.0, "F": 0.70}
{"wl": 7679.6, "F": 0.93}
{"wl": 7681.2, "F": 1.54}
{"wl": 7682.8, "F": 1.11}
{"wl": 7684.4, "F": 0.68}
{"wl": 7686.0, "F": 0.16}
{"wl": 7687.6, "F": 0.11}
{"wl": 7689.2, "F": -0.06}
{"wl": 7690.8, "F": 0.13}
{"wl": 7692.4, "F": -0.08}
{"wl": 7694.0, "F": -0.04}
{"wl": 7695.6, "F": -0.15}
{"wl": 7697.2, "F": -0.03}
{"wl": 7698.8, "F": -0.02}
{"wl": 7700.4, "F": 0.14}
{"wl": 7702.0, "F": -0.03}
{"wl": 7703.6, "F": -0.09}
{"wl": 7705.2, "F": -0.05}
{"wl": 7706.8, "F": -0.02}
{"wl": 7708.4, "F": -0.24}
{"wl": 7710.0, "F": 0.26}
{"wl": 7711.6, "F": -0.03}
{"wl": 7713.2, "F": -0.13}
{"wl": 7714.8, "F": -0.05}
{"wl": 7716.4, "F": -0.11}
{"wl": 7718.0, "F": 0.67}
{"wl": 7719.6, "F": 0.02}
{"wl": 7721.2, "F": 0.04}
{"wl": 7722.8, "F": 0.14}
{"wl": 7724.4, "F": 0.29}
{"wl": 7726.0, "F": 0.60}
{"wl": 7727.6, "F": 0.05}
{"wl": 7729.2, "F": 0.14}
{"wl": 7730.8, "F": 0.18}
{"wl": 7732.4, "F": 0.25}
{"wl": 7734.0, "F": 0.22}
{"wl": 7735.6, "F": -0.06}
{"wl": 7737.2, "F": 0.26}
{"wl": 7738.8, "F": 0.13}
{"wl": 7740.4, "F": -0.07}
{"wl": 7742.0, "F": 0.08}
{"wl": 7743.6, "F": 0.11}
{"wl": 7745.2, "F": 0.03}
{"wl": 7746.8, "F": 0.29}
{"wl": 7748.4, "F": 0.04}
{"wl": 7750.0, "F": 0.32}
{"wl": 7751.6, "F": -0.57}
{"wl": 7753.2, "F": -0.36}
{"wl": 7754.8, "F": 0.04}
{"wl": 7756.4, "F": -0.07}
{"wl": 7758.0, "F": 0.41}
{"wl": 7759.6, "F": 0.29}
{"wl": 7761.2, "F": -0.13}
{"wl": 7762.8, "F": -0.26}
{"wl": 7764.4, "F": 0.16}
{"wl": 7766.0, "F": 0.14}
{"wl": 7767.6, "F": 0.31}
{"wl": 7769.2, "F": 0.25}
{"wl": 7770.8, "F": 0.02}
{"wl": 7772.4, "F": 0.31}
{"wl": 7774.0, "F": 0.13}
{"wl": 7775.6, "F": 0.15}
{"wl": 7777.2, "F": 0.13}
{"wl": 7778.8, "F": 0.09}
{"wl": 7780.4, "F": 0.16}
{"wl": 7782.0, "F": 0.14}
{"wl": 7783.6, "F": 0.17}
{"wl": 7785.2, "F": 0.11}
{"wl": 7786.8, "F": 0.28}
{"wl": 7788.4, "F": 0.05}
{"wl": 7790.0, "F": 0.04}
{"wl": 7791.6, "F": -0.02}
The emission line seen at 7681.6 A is [O II]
